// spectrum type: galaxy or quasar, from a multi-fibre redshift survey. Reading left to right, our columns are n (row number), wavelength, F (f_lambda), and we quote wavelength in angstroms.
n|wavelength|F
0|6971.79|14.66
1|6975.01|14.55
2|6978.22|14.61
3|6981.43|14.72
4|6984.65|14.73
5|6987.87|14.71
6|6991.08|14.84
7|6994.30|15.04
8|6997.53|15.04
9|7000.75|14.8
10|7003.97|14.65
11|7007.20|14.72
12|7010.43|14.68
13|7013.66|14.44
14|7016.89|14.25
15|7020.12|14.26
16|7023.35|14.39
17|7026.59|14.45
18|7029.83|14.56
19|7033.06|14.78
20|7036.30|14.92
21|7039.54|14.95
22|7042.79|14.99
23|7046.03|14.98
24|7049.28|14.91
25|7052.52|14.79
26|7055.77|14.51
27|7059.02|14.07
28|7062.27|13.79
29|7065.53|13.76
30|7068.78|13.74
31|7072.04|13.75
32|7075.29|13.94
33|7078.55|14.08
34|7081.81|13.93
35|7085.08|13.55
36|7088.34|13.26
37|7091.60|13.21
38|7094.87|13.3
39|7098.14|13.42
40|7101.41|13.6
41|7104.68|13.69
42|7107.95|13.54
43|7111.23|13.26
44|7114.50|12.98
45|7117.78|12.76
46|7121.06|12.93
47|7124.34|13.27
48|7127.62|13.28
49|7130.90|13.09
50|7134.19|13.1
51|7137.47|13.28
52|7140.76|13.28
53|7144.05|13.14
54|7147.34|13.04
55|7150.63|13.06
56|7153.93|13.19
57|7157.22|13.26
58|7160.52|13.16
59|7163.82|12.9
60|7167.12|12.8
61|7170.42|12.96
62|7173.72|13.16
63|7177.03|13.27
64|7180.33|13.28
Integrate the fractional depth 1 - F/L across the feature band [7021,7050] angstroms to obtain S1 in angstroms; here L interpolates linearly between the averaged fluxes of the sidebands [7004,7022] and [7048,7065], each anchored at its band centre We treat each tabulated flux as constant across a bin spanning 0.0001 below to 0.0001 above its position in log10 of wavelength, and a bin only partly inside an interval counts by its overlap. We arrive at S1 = -0.7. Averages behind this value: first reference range 14.5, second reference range 14.4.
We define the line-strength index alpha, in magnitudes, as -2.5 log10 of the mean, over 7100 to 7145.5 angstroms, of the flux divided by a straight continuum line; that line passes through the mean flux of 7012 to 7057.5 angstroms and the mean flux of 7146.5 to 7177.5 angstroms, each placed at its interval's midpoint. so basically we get 0.03 mag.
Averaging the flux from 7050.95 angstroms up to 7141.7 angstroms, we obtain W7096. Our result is 13.5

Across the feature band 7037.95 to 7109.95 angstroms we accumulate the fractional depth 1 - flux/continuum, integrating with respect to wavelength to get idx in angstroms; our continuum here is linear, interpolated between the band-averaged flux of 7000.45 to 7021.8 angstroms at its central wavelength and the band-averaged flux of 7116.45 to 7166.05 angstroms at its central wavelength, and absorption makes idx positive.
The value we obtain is -0.7 angstroms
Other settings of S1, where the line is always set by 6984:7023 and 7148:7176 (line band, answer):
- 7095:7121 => 0.6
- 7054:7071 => 0.1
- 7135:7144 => 0.0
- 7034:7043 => -0.4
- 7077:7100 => 0.5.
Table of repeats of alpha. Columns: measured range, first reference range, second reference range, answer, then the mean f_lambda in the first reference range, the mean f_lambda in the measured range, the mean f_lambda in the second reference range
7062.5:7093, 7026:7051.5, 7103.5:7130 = 0.025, 14.8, 13.7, 13.2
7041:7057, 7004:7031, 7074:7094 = -0.057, 14.5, 14.8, 13.6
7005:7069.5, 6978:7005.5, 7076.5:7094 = -0.022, 14.8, 14.5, 13.6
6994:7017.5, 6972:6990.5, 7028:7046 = 0.004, 14.7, 14.7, 14.8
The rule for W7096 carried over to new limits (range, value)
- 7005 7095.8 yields 14.3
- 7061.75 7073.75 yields 13.8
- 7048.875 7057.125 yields 14.7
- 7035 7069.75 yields 14.5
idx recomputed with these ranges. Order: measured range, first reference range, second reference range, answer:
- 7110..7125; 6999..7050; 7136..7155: 0.5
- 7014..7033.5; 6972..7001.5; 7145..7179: 0.0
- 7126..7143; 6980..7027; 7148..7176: 0.2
